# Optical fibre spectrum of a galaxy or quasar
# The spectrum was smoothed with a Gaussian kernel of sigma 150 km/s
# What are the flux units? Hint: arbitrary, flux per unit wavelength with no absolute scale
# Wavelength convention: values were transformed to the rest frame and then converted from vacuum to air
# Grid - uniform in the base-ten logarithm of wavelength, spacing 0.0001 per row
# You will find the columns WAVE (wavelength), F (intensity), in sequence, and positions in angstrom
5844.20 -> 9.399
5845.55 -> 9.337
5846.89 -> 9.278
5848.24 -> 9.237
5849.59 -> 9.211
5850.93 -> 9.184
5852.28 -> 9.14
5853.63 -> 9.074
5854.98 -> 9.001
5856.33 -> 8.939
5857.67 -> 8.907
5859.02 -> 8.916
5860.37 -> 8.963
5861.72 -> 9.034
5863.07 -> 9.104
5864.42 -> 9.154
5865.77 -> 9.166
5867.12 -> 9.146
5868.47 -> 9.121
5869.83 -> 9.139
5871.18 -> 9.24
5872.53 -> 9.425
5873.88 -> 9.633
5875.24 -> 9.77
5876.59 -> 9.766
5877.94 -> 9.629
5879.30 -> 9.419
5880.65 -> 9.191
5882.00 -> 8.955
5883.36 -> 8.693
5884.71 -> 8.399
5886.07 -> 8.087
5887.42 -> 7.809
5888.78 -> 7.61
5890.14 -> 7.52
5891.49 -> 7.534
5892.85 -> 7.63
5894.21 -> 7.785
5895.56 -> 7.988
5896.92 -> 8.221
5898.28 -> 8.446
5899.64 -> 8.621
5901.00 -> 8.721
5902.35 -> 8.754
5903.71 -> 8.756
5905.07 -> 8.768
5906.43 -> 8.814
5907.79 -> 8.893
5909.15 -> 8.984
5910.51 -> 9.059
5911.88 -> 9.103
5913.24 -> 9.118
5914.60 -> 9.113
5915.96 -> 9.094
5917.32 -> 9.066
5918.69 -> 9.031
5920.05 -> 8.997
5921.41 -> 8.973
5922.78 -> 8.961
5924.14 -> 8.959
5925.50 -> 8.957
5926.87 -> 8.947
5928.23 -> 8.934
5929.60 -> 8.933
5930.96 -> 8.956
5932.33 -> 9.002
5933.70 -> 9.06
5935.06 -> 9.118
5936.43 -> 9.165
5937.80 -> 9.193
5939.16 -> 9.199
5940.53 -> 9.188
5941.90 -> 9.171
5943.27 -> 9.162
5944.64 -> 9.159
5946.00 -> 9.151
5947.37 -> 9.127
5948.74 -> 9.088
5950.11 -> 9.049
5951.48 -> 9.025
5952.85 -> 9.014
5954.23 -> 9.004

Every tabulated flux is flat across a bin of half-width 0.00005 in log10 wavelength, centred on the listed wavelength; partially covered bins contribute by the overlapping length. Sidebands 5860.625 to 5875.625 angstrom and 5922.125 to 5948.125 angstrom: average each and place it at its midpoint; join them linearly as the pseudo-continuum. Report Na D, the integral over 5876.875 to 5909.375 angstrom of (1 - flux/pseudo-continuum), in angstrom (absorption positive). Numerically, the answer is 2.5 angstrom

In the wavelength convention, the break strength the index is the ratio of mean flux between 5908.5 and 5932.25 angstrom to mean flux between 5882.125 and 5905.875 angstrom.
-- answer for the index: 1.10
